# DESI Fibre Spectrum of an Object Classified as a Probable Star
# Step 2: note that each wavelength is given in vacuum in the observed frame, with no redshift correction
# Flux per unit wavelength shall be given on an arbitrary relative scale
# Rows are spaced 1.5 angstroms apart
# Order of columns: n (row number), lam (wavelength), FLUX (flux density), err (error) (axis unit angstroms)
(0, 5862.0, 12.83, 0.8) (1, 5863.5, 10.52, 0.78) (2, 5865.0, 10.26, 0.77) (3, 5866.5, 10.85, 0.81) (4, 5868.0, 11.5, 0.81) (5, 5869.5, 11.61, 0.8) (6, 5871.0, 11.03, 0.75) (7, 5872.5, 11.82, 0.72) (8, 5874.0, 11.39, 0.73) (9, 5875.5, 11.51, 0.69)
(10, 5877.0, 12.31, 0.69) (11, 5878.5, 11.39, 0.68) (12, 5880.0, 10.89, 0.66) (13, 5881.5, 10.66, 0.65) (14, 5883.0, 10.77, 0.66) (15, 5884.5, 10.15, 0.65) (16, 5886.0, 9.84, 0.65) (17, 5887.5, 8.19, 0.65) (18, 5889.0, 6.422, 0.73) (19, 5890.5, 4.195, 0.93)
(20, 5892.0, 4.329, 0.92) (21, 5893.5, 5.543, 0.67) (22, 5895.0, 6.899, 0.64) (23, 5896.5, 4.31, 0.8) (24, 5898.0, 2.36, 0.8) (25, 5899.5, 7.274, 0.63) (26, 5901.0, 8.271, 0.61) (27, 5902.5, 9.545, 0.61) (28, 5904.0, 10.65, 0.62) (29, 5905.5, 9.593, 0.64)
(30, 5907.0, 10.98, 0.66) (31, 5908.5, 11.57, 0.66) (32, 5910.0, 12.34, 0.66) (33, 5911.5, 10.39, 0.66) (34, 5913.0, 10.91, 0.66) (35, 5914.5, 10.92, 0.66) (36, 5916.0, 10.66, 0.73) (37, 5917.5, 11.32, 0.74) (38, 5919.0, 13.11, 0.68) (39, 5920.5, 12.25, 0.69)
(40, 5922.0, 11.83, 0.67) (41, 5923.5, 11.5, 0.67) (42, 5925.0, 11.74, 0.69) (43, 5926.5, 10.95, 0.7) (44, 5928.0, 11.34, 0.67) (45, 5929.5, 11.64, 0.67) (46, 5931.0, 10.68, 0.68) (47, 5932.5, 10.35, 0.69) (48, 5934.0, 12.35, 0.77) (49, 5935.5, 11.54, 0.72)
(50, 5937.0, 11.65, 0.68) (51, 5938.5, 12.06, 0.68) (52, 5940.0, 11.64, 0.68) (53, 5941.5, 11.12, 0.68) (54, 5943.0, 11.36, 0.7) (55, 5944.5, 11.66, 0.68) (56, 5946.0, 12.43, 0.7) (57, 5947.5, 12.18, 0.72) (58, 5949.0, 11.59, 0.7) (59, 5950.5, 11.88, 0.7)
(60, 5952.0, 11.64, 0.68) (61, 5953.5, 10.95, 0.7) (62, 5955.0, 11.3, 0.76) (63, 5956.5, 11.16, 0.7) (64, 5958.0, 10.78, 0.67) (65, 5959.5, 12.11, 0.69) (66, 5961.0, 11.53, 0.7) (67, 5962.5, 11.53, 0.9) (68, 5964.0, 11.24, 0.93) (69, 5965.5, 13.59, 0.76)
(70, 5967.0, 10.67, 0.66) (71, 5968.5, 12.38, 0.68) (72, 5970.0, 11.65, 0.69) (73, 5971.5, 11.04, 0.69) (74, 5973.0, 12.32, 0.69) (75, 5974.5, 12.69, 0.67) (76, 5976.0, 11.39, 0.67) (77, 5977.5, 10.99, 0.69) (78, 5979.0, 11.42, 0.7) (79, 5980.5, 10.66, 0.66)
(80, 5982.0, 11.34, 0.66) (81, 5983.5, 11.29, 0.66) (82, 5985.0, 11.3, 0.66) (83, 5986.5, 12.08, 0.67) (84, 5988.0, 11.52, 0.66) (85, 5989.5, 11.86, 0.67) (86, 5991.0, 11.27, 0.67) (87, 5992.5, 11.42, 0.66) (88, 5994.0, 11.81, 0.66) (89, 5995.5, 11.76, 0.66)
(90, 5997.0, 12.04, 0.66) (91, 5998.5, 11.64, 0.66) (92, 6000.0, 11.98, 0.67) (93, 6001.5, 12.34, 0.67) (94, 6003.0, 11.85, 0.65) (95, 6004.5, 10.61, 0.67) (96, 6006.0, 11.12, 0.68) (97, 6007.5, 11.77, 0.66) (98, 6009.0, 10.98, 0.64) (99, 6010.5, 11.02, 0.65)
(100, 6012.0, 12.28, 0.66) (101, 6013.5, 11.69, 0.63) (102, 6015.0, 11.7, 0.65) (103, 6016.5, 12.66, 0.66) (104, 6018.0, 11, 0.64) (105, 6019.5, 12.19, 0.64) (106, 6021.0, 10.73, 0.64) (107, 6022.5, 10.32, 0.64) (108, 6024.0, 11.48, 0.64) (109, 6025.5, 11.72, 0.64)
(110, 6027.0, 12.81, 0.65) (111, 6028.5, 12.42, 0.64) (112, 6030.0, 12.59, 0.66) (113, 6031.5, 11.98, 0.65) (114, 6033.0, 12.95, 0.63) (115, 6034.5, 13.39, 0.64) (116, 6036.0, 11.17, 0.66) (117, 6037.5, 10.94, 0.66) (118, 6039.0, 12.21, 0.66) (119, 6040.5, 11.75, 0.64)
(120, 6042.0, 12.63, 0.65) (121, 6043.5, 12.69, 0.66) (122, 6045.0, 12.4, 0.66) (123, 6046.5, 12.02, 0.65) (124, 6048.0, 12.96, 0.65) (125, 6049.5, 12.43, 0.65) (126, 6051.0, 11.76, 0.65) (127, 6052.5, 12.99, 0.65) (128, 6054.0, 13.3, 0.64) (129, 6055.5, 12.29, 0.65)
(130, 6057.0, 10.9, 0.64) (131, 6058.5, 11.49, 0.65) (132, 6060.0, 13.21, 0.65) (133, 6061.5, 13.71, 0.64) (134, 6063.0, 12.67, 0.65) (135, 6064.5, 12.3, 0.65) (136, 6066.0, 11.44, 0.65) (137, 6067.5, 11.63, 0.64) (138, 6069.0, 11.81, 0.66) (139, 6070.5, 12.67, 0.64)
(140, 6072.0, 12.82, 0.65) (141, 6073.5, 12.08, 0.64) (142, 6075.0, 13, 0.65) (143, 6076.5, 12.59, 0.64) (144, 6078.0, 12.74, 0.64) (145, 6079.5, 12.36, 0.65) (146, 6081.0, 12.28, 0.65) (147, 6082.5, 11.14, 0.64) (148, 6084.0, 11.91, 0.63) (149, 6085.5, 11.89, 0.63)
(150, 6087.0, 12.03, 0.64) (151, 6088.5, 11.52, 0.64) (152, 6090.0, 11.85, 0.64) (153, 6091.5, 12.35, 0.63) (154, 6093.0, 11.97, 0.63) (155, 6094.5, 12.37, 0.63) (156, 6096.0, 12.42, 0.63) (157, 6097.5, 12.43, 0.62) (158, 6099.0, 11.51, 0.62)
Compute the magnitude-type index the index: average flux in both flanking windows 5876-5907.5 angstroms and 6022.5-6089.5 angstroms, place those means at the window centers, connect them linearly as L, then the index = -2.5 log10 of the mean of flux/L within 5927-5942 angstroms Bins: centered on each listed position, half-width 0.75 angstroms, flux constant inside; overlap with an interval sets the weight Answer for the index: -0.220 mag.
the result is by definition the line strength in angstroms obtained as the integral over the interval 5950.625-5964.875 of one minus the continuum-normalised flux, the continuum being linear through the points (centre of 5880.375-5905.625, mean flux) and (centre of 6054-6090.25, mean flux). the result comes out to -3.3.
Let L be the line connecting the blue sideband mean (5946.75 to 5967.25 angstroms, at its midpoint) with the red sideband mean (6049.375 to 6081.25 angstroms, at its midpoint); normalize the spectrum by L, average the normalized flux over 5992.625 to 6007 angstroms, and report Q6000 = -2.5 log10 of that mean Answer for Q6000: 0.02 mag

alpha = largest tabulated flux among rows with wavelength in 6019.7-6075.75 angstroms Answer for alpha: 13.71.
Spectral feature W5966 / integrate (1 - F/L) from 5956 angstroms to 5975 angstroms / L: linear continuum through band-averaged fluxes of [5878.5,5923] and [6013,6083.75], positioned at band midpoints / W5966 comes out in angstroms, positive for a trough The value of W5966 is -2.2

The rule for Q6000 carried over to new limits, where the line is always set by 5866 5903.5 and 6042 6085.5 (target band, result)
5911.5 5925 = -0.20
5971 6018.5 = -0.06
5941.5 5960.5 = -0.14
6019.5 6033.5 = -0.02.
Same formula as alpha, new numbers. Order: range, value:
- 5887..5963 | 13.11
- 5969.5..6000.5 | 12.69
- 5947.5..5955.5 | 12.18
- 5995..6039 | 13.39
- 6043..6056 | 13.3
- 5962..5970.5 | 13.59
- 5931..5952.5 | 12.43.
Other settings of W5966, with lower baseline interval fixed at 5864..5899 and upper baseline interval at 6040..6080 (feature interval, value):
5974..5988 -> -0.7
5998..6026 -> -0.1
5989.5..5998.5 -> -0.4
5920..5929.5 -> -1.7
